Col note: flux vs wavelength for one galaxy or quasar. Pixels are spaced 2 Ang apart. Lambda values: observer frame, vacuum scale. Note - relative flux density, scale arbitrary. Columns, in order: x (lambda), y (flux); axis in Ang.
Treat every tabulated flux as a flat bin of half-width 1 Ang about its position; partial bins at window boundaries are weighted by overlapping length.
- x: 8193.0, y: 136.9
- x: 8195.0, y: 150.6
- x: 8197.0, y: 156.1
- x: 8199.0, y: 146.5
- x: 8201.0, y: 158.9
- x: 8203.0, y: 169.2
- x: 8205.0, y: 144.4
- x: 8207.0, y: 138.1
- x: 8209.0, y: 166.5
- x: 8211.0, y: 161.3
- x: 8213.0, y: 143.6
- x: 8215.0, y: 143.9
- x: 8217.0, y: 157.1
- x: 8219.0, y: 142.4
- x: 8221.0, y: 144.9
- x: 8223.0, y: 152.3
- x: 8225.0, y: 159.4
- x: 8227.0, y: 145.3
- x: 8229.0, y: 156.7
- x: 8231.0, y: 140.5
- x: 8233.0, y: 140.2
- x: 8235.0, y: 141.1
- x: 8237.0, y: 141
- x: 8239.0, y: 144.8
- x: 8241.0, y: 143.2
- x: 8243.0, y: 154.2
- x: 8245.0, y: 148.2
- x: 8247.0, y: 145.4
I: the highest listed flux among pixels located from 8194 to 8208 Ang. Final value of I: 169.2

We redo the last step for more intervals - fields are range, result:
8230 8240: 144.8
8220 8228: 159.4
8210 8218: 161.3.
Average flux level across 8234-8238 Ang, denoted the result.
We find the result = 141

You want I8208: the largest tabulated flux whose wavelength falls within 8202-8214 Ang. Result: 169.2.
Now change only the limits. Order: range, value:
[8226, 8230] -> 156.7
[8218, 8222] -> 144.9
